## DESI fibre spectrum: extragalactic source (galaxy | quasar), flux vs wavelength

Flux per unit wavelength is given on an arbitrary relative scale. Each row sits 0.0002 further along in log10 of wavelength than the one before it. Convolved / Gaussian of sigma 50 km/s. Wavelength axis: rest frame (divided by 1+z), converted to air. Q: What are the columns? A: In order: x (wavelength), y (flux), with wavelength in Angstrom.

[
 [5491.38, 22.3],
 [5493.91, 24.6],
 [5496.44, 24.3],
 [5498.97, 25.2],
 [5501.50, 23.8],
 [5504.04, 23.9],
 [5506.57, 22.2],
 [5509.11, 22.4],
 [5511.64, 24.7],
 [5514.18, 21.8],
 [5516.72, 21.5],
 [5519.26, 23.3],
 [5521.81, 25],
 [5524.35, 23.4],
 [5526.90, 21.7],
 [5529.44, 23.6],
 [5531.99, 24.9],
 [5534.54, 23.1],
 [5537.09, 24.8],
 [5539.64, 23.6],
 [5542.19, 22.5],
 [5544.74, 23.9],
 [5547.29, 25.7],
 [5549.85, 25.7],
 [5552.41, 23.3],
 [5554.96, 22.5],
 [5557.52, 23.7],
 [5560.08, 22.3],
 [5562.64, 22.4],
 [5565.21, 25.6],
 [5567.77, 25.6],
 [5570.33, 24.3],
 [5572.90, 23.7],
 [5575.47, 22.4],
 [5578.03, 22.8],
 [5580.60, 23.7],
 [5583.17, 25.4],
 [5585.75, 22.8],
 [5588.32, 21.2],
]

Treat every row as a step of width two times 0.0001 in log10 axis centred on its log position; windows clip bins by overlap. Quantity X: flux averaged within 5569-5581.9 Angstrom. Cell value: 23.4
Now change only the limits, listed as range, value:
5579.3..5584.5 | 24.5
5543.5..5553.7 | 24.7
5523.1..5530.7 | 22.9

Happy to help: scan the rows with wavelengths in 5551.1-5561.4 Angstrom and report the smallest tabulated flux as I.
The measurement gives 22.3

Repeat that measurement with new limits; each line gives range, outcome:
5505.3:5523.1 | 21.5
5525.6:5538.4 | 21.7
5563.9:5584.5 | 22.4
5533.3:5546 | 22.5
